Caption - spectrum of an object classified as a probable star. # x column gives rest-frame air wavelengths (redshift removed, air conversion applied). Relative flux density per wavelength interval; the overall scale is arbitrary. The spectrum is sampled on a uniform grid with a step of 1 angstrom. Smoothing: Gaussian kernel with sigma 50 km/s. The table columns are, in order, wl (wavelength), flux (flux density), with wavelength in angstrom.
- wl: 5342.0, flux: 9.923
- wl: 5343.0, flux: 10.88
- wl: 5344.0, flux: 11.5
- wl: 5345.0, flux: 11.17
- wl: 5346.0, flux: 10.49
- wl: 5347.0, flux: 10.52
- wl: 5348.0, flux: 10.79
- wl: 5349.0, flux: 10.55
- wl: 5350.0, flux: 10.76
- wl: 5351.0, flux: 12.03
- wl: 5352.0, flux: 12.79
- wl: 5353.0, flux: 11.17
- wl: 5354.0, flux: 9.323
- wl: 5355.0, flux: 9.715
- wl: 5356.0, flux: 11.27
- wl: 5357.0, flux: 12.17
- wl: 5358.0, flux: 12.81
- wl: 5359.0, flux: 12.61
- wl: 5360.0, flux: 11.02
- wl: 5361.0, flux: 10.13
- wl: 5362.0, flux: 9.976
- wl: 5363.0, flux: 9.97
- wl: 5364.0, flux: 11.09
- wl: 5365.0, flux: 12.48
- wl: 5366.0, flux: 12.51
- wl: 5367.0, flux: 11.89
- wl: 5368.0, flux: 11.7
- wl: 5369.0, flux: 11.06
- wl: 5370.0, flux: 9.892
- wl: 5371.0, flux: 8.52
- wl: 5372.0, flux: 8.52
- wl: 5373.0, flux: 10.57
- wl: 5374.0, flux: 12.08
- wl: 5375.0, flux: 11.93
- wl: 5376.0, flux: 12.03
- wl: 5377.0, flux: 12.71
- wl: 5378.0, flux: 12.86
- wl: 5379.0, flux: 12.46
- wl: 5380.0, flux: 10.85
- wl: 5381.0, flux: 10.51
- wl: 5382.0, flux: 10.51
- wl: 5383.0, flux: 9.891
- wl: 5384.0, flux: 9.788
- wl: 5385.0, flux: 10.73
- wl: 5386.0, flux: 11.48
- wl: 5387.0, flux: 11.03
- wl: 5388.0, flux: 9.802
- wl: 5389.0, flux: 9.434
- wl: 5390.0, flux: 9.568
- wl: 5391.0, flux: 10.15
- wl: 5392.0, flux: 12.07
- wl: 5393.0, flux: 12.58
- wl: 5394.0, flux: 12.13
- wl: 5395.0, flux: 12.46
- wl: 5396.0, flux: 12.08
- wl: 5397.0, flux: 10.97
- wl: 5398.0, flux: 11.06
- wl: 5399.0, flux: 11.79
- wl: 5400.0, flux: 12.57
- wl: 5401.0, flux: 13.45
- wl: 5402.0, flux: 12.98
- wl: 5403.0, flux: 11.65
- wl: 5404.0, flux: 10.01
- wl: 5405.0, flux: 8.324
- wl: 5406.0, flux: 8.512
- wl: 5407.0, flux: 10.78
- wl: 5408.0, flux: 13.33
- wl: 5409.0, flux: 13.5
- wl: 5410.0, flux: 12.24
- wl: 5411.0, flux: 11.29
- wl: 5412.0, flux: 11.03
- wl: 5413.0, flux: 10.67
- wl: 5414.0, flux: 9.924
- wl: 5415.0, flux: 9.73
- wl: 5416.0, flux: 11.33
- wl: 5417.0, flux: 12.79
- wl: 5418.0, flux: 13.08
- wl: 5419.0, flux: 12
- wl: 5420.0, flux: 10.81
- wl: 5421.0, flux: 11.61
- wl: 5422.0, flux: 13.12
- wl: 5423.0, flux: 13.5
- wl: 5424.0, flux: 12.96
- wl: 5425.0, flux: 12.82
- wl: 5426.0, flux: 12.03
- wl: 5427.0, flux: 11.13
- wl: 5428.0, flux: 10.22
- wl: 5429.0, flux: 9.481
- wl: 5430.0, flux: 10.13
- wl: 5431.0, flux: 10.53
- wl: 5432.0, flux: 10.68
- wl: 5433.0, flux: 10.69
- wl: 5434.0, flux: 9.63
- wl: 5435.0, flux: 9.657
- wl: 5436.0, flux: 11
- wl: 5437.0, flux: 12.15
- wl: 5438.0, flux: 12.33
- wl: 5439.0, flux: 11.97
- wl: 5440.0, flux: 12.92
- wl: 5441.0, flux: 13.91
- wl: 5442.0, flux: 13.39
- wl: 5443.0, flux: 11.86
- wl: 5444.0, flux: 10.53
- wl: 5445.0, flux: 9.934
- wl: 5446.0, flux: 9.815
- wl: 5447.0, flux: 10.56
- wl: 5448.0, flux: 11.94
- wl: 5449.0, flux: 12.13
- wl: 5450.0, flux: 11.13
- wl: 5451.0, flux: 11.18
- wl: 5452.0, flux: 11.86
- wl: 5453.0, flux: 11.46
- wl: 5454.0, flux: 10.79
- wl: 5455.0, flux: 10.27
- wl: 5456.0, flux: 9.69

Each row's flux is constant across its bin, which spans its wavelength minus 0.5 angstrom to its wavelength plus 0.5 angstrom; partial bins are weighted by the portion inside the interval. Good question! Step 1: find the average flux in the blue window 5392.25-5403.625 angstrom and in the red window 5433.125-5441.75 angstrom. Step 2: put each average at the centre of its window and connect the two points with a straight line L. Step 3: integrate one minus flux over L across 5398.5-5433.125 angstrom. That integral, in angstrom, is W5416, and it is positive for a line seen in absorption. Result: 1.39 angstrom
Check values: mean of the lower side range 12.1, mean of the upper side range 11.7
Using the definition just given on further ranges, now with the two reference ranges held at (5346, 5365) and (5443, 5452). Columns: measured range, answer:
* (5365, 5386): -0.1 angstrom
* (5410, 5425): -1.0 angstrom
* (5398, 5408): -0.2 angstrom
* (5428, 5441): 0.0 angstrom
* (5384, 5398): 0.0 angstrom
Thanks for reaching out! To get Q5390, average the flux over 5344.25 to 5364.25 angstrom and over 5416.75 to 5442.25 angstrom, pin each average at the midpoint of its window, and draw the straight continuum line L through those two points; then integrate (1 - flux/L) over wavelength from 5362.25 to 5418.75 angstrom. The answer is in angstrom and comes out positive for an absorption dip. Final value 0.6 angstrom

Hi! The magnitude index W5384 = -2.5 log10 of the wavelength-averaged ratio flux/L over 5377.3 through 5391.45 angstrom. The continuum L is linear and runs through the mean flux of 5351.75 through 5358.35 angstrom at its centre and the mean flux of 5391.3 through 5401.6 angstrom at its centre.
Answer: 0.11 mag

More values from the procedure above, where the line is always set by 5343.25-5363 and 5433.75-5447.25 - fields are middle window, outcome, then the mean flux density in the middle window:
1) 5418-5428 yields -0.07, 12.2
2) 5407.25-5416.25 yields -0.01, 11.4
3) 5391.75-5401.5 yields -0.08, 12.1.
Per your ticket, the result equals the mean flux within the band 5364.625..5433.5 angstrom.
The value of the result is 11.3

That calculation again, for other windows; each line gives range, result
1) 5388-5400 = 11.3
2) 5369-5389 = 10.8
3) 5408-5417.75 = 11.5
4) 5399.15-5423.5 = 11.6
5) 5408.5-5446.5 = 11.5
